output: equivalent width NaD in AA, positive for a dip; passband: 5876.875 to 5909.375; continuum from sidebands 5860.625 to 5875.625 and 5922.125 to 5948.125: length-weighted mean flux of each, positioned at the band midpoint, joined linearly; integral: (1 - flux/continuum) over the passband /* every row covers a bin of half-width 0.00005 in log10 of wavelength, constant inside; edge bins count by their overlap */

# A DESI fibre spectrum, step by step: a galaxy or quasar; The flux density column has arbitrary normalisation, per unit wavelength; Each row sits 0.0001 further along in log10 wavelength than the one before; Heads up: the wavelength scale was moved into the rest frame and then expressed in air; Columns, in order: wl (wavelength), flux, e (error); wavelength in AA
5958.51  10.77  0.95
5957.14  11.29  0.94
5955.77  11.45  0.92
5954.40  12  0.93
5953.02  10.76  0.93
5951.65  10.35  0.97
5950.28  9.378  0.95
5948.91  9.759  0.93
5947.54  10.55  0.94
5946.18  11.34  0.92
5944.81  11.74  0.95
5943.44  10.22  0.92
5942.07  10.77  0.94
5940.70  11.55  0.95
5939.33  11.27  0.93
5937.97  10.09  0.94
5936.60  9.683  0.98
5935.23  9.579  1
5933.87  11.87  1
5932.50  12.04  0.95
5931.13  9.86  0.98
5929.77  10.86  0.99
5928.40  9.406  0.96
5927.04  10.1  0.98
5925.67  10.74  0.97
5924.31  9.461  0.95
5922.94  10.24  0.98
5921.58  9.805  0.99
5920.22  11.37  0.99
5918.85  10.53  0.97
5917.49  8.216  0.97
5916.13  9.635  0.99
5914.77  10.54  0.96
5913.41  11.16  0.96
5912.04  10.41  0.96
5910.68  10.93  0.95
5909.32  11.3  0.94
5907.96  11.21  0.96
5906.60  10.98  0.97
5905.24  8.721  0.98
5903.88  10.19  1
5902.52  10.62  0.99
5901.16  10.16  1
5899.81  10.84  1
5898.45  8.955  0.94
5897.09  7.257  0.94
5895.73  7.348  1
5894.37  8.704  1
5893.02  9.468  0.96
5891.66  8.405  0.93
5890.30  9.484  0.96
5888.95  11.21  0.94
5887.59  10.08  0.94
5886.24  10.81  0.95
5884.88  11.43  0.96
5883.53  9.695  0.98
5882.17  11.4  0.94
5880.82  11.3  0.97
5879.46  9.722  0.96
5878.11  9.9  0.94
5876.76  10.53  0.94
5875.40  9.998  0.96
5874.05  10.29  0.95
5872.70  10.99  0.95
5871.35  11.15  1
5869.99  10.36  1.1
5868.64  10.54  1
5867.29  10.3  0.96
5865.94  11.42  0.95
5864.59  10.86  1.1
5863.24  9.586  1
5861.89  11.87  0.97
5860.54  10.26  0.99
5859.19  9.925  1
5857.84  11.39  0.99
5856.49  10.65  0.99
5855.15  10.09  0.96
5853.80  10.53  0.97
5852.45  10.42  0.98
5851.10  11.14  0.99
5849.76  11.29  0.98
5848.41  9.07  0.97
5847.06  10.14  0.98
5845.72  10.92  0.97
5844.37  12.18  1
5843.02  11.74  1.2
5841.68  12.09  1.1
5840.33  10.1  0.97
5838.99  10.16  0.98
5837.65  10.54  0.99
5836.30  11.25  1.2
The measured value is 2.1 AA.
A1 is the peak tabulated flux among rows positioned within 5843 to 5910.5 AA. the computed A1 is 12.18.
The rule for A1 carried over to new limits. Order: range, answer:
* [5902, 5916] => 11.3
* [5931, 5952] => 12.04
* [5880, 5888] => 11.43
